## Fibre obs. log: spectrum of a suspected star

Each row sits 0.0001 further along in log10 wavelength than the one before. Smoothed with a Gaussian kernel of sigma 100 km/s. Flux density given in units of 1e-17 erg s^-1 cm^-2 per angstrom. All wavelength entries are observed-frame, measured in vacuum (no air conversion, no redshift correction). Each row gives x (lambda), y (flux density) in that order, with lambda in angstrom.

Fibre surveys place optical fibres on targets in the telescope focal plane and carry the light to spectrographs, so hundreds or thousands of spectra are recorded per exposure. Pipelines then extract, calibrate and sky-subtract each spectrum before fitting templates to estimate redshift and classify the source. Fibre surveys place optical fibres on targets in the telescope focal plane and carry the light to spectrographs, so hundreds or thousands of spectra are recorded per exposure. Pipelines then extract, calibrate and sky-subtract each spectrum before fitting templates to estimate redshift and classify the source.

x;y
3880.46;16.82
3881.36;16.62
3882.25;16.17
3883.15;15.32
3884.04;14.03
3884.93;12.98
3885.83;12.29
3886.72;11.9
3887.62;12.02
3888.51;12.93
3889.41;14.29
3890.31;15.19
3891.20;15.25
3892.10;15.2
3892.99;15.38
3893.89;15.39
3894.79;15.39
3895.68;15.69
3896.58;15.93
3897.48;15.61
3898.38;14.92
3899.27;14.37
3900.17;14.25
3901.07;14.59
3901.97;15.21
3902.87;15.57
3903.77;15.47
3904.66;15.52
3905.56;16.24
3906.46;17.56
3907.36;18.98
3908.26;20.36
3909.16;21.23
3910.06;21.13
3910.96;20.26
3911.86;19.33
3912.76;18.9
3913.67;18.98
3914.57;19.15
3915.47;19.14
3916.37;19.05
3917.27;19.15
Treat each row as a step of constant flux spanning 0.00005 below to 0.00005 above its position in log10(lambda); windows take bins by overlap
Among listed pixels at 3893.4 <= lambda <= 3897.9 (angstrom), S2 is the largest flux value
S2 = 15.93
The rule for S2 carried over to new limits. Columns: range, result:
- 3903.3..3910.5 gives 21.23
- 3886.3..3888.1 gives 12.02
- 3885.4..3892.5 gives 15.25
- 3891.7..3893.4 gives 15.38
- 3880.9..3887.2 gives 16.62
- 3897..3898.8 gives 15.61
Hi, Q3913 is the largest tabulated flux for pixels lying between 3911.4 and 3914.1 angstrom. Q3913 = 19.33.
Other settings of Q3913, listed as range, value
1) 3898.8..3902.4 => 15.21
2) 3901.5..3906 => 16.24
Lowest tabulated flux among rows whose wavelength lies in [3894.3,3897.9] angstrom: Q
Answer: 15.39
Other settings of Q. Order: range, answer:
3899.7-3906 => 14.25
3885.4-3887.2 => 11.9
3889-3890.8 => 14.29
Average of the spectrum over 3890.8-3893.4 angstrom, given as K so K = 15.3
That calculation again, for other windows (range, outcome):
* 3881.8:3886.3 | 14.2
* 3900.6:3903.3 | 15.1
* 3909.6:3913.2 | 19.9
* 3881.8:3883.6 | 15.8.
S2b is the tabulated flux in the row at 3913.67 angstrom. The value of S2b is 18.98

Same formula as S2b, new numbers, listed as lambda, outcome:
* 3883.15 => 15.32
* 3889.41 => 14.29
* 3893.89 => 15.39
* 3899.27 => 14.37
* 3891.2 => 15.25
